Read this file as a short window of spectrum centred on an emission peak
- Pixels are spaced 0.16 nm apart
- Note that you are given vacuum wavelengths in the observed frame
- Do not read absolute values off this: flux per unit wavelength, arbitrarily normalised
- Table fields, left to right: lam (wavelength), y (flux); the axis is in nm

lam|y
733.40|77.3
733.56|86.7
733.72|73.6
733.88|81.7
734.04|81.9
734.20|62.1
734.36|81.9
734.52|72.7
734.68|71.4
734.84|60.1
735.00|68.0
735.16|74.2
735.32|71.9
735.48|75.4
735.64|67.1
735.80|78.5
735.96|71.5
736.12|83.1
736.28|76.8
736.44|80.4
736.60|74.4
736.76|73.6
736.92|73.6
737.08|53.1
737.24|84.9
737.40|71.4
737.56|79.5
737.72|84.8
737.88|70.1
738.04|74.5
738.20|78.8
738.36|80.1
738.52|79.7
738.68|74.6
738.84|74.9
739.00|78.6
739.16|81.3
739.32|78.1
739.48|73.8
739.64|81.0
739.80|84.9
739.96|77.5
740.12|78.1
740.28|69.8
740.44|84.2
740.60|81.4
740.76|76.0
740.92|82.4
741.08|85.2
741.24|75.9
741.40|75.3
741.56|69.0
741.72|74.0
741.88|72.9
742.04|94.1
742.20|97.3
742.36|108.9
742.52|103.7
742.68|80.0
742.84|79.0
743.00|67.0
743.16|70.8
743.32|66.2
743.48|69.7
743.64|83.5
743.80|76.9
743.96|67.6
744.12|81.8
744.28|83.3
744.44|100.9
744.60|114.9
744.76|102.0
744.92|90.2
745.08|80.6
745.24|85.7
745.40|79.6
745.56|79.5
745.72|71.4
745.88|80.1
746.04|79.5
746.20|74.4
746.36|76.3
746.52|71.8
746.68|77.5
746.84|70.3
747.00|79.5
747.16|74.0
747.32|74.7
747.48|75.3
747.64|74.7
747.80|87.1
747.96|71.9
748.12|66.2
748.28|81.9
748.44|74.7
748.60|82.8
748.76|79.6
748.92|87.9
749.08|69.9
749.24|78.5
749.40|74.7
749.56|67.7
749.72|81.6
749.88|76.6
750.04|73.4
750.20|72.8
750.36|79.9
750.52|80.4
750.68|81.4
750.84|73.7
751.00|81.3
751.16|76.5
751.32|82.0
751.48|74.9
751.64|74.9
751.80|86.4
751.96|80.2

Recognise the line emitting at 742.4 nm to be H-alpha 6563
